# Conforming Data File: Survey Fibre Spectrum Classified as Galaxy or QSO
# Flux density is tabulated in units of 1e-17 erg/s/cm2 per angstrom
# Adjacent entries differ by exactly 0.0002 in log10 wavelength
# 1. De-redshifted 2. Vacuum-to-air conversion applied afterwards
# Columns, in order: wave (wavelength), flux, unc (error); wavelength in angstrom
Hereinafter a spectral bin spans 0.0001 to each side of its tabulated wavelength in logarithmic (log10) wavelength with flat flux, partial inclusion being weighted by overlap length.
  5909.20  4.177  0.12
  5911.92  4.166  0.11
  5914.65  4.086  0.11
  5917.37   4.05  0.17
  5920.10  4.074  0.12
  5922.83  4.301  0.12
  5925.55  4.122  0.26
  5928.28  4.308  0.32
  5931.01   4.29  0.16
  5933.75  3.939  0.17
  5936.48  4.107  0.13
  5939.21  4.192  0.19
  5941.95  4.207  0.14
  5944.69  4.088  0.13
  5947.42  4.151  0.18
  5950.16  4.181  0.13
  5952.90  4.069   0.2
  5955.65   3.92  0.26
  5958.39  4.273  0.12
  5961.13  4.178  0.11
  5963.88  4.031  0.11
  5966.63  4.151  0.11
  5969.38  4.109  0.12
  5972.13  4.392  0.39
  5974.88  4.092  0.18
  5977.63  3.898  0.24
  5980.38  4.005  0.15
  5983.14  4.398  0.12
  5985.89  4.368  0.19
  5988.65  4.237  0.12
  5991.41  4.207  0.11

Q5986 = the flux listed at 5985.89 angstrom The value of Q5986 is 4.368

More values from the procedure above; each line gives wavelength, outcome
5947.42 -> 4.151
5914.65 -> 4.086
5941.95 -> 4.207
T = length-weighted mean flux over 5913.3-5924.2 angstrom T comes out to 4.13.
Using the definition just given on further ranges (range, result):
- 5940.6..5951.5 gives 4.16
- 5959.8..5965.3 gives 4.1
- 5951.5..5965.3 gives 4.09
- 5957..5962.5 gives 4.23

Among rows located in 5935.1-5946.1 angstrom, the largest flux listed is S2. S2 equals 4.207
